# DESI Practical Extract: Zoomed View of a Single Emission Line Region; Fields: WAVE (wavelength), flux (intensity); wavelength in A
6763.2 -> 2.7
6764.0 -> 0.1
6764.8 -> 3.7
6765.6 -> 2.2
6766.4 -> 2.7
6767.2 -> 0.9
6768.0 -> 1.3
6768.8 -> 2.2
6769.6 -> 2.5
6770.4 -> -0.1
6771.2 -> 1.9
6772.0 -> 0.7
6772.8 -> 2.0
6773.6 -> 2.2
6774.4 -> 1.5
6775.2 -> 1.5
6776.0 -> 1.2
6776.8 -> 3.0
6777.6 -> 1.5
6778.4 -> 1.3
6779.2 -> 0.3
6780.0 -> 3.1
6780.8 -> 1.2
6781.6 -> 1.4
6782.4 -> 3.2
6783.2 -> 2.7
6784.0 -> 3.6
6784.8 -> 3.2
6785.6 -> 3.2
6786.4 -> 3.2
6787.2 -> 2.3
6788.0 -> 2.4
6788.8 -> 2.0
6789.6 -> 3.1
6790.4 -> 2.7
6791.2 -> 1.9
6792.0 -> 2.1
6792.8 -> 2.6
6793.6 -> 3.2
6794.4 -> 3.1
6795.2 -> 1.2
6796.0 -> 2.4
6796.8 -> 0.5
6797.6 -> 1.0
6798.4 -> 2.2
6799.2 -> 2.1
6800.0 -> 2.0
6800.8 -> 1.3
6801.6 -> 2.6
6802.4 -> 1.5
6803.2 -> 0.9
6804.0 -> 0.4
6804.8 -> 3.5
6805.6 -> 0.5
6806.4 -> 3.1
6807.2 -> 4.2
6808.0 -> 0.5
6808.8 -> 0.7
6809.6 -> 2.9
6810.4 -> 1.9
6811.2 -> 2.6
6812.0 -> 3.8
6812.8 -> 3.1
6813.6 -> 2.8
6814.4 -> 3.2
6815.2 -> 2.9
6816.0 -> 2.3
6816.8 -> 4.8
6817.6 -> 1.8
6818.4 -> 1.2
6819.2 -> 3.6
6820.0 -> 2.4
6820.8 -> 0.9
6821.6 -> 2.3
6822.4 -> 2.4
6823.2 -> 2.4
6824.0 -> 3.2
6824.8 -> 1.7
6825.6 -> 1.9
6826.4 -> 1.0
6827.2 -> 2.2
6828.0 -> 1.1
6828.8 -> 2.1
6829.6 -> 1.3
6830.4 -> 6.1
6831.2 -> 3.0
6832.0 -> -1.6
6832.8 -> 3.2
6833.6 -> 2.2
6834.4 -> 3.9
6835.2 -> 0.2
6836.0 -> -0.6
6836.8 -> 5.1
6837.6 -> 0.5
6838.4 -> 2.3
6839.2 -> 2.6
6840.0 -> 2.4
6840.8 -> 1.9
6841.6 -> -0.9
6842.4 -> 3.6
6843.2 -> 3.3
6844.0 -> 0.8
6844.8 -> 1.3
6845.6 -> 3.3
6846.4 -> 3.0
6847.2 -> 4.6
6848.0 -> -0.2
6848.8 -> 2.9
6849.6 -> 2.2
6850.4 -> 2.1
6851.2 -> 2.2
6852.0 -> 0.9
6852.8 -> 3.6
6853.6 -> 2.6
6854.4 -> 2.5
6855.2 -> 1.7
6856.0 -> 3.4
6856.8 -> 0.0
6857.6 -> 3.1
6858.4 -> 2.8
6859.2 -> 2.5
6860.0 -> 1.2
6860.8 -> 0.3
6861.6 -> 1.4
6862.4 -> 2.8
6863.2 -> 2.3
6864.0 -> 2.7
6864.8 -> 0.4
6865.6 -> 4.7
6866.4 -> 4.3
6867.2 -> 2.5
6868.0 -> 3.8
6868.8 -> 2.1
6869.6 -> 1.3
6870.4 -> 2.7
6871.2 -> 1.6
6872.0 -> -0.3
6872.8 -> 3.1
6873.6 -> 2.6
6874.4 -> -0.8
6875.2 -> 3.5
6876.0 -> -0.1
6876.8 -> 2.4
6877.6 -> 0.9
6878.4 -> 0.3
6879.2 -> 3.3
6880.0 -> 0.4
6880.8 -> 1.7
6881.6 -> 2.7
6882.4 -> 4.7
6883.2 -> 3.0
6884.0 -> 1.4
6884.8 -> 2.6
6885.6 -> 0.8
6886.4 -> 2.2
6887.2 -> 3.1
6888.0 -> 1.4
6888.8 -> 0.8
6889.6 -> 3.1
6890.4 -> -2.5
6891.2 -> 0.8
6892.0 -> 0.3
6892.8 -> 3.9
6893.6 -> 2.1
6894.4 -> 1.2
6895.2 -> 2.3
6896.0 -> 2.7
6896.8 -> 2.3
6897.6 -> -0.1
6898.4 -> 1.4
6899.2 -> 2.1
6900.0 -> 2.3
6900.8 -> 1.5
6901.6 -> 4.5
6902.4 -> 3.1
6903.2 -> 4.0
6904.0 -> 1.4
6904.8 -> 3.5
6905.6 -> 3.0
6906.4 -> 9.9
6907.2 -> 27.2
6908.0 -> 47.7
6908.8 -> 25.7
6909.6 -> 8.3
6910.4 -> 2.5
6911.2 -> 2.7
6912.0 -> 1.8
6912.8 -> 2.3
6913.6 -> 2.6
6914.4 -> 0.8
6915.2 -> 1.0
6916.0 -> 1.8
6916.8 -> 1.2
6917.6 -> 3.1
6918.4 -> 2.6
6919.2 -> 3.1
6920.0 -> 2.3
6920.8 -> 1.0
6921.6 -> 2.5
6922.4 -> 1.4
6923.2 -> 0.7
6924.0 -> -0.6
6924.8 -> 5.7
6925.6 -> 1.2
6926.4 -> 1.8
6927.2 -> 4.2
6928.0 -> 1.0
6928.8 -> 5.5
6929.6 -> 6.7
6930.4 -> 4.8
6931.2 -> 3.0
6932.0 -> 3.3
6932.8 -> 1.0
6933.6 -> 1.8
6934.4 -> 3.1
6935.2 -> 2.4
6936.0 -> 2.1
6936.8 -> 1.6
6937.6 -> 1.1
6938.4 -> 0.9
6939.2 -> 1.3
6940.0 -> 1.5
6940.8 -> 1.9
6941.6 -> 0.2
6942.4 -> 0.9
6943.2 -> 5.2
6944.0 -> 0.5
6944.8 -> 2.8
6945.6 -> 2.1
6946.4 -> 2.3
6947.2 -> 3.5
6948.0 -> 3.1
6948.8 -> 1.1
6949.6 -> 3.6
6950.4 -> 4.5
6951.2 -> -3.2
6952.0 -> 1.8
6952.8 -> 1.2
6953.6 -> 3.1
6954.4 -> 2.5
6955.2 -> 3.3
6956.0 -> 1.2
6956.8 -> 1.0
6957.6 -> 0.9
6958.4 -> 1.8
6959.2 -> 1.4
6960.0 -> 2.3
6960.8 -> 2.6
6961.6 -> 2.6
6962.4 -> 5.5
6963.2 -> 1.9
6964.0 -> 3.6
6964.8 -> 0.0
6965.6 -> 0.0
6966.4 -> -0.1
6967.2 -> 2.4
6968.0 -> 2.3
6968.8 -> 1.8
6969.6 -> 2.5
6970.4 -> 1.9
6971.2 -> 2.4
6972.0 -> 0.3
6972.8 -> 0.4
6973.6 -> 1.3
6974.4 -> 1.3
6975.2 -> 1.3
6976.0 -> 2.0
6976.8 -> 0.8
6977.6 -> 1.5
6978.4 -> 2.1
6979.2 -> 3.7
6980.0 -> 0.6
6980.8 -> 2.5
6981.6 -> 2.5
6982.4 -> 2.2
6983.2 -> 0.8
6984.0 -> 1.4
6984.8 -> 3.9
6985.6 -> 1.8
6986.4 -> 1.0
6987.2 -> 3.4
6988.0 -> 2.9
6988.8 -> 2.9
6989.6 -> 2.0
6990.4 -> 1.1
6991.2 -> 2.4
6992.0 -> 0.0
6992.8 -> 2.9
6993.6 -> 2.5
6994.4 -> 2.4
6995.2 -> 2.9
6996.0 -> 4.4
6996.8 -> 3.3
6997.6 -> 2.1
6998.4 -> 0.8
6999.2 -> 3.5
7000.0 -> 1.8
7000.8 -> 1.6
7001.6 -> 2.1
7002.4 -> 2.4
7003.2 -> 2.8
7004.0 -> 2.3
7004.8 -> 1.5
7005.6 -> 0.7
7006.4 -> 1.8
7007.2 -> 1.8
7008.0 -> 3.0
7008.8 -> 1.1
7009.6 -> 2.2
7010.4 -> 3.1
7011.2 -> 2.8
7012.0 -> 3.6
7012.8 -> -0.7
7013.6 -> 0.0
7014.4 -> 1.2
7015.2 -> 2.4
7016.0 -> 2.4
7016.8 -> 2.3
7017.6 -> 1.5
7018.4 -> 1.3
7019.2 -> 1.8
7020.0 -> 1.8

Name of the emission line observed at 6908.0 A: H-alpha 6563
